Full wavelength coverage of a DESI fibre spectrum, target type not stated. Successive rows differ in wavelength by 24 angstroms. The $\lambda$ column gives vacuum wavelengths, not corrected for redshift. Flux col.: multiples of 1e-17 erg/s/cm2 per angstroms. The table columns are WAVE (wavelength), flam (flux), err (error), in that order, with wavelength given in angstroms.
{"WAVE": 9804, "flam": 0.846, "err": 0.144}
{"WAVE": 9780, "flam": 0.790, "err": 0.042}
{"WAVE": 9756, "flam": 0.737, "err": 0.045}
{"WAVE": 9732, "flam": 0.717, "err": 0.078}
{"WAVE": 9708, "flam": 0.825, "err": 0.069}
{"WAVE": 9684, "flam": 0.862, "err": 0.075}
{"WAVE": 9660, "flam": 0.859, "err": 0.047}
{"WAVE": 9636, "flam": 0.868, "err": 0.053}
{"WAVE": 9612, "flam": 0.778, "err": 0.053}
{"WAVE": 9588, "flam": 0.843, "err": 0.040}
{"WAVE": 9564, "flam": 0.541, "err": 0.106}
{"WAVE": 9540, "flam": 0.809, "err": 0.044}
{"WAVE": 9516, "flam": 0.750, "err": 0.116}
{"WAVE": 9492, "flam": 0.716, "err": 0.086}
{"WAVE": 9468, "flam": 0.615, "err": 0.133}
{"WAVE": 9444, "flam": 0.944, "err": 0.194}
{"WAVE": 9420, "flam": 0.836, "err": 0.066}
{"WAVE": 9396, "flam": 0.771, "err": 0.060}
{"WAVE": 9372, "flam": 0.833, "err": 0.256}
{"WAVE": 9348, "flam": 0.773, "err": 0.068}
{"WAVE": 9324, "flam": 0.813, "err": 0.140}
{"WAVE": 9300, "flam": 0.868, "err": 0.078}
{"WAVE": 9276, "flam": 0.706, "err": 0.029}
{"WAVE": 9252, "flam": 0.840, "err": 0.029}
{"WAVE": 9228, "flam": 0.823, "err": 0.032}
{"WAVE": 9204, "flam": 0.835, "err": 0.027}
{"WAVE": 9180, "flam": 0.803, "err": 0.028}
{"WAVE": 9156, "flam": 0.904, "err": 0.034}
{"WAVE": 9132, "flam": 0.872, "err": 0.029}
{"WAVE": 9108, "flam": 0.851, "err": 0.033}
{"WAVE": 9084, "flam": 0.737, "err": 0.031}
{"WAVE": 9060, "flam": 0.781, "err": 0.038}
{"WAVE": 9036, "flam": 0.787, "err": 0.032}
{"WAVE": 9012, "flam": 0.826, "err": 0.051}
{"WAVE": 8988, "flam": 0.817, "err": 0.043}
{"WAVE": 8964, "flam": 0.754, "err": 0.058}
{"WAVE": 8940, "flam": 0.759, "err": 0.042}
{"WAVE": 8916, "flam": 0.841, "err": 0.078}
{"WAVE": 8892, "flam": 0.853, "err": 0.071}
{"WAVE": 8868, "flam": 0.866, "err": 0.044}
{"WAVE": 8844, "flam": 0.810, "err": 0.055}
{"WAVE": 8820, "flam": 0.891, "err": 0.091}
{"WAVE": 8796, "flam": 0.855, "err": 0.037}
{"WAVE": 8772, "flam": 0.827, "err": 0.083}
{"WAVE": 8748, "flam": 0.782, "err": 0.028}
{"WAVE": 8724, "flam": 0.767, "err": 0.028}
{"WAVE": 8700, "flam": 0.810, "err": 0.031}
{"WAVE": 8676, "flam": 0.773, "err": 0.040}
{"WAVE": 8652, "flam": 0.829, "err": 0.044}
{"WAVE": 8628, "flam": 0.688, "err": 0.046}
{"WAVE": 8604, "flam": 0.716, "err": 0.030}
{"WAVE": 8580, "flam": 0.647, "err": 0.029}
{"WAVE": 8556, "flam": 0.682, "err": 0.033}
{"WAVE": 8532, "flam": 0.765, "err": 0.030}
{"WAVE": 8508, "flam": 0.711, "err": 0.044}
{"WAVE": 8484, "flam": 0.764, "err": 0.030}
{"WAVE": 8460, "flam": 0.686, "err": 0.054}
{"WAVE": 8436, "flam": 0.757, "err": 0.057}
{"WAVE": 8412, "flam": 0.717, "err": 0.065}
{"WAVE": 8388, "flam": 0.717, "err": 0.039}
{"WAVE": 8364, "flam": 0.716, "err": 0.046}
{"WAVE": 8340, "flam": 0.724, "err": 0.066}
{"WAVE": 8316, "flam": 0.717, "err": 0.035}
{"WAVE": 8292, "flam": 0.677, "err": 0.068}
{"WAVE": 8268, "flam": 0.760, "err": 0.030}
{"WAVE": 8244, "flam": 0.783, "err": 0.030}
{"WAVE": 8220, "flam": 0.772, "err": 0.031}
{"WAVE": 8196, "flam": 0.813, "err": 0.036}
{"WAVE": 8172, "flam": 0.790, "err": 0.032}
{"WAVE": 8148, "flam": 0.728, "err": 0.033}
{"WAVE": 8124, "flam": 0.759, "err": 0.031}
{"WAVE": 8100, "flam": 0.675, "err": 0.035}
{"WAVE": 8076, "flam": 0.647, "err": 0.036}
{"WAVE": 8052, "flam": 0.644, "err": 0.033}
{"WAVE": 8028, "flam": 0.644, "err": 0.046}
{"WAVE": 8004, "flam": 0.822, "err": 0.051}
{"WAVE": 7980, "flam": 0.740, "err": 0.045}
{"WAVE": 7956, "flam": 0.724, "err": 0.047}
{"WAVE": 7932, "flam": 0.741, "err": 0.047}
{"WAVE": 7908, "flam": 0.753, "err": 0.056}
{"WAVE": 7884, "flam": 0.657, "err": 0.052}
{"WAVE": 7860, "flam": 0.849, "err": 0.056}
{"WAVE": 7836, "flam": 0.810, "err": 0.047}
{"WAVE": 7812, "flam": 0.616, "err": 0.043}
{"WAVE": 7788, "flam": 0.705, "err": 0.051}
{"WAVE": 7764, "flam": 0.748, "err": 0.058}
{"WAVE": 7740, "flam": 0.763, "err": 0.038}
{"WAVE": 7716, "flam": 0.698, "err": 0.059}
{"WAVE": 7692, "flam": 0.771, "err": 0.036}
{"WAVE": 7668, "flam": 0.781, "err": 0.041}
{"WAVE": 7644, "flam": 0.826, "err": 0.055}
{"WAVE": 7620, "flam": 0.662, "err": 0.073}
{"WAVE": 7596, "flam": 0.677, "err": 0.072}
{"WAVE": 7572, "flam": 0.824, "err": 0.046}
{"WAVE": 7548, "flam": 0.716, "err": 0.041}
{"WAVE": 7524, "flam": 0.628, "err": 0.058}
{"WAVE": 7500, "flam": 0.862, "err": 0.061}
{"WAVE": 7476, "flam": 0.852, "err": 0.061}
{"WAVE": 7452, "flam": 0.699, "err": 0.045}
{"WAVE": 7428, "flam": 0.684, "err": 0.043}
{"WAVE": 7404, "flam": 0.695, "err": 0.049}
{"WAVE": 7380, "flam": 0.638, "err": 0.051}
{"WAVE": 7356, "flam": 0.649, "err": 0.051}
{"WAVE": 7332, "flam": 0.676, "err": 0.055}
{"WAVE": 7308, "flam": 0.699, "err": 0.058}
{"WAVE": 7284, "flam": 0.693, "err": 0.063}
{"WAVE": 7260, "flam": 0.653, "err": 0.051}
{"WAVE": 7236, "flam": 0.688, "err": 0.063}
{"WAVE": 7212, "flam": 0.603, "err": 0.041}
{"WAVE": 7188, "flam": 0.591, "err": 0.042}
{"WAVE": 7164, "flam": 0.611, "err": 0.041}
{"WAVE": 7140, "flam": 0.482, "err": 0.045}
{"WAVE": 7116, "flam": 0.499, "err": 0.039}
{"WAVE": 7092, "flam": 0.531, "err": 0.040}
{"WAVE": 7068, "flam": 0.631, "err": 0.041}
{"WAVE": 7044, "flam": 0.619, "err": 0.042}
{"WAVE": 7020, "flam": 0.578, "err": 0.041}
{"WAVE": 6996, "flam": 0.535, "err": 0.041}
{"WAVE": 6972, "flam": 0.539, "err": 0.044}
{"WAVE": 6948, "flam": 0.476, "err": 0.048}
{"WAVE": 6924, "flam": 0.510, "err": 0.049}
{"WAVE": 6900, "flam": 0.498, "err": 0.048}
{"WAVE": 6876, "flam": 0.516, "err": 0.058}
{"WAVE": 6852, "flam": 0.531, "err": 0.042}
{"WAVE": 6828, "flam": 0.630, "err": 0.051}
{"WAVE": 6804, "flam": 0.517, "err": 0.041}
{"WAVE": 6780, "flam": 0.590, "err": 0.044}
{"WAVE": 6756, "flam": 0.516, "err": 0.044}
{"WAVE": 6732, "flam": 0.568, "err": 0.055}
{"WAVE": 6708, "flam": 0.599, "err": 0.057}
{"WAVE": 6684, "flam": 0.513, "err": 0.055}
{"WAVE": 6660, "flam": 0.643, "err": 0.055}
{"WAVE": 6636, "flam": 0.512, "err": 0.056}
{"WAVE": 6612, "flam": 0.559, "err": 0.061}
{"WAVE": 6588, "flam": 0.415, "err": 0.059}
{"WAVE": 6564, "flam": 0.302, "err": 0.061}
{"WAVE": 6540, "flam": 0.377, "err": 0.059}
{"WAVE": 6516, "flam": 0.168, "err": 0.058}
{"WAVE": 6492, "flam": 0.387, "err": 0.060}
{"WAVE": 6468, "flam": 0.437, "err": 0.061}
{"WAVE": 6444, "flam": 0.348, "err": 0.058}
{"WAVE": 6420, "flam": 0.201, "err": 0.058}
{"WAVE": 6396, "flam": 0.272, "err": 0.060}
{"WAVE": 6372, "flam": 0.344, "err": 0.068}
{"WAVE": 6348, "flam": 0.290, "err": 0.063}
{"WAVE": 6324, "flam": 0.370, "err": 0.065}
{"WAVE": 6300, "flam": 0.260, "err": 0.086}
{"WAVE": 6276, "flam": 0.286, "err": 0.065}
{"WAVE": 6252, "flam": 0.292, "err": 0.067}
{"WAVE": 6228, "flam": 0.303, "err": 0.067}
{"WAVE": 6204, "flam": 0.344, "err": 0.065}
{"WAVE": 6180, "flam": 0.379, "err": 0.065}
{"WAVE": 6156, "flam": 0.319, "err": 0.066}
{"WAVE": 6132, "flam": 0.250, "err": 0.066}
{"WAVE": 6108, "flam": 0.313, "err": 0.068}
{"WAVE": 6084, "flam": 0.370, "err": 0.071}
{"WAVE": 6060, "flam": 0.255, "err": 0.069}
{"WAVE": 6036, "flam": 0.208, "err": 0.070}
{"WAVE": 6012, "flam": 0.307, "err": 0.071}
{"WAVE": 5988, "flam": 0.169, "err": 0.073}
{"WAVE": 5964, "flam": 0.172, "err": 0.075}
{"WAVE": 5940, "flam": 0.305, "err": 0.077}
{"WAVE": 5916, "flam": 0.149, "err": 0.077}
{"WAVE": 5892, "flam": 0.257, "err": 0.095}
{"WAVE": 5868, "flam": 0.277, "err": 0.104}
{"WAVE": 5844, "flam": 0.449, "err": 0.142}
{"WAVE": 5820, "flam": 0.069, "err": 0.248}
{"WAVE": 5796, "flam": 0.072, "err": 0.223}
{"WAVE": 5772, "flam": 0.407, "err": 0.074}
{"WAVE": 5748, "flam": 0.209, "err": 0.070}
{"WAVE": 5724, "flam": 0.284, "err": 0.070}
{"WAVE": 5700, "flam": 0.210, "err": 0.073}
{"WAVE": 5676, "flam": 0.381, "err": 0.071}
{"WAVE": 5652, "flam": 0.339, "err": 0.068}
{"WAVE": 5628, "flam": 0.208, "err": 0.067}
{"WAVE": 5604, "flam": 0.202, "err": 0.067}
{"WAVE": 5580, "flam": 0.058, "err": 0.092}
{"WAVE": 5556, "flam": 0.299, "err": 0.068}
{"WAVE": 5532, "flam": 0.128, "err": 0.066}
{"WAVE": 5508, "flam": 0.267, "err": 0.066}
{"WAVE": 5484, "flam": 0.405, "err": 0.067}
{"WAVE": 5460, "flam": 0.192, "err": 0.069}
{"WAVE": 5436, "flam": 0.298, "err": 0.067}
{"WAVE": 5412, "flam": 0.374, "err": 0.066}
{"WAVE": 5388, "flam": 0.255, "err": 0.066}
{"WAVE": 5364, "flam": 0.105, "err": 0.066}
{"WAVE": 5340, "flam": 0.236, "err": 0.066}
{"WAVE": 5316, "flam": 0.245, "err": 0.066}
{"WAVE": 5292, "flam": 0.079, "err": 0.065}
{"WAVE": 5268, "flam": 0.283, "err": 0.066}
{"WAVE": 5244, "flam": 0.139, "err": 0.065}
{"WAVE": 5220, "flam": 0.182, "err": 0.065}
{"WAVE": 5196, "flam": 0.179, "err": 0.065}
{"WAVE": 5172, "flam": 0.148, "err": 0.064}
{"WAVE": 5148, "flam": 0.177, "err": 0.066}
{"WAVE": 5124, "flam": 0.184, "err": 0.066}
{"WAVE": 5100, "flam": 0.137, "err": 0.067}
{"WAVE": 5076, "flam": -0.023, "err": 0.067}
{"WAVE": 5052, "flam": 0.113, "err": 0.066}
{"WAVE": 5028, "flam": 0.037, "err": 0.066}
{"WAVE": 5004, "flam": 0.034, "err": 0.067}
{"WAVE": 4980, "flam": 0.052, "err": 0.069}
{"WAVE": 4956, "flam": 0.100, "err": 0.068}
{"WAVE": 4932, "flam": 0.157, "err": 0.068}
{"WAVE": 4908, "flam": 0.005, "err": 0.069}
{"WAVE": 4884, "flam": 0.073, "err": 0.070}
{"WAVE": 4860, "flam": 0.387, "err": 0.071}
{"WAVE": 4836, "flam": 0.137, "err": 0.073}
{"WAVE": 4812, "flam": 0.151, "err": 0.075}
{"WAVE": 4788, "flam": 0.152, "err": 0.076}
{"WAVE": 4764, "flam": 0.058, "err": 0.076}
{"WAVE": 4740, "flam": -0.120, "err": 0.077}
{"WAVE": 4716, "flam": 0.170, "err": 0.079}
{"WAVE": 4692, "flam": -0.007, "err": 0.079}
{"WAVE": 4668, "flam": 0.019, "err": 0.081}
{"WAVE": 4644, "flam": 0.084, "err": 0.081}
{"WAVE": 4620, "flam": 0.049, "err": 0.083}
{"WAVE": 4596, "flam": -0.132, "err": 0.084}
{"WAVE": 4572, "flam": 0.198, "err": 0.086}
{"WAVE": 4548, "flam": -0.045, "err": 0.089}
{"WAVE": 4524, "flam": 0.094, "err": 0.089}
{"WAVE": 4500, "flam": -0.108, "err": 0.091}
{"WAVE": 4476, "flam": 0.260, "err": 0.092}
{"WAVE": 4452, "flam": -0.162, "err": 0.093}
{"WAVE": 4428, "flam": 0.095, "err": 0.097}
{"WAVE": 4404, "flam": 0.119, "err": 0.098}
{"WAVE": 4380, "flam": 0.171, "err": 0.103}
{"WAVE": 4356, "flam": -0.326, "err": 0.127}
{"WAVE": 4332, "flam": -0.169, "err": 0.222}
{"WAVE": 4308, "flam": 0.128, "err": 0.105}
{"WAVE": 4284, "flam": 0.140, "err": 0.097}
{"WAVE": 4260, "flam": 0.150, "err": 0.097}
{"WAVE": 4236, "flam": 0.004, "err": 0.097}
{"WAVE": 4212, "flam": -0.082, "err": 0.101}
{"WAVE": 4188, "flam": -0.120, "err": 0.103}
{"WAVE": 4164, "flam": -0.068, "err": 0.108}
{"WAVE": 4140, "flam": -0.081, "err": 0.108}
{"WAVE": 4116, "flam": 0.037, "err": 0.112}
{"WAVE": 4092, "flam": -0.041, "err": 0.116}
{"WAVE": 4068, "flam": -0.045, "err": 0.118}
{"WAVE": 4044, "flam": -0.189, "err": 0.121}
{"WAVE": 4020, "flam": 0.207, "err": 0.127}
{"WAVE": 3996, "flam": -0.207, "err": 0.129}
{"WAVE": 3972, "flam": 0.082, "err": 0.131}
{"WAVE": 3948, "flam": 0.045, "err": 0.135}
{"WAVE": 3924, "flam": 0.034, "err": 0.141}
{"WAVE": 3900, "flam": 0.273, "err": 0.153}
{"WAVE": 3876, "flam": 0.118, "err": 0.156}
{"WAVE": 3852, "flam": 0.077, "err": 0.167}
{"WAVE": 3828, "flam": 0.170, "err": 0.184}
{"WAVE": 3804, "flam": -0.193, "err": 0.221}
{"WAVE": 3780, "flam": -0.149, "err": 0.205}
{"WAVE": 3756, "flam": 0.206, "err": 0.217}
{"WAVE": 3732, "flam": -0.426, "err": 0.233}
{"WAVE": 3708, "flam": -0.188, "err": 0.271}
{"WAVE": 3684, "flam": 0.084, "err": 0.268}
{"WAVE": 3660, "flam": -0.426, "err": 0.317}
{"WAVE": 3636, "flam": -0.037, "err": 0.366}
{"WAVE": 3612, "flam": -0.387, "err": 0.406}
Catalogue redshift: 0.66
